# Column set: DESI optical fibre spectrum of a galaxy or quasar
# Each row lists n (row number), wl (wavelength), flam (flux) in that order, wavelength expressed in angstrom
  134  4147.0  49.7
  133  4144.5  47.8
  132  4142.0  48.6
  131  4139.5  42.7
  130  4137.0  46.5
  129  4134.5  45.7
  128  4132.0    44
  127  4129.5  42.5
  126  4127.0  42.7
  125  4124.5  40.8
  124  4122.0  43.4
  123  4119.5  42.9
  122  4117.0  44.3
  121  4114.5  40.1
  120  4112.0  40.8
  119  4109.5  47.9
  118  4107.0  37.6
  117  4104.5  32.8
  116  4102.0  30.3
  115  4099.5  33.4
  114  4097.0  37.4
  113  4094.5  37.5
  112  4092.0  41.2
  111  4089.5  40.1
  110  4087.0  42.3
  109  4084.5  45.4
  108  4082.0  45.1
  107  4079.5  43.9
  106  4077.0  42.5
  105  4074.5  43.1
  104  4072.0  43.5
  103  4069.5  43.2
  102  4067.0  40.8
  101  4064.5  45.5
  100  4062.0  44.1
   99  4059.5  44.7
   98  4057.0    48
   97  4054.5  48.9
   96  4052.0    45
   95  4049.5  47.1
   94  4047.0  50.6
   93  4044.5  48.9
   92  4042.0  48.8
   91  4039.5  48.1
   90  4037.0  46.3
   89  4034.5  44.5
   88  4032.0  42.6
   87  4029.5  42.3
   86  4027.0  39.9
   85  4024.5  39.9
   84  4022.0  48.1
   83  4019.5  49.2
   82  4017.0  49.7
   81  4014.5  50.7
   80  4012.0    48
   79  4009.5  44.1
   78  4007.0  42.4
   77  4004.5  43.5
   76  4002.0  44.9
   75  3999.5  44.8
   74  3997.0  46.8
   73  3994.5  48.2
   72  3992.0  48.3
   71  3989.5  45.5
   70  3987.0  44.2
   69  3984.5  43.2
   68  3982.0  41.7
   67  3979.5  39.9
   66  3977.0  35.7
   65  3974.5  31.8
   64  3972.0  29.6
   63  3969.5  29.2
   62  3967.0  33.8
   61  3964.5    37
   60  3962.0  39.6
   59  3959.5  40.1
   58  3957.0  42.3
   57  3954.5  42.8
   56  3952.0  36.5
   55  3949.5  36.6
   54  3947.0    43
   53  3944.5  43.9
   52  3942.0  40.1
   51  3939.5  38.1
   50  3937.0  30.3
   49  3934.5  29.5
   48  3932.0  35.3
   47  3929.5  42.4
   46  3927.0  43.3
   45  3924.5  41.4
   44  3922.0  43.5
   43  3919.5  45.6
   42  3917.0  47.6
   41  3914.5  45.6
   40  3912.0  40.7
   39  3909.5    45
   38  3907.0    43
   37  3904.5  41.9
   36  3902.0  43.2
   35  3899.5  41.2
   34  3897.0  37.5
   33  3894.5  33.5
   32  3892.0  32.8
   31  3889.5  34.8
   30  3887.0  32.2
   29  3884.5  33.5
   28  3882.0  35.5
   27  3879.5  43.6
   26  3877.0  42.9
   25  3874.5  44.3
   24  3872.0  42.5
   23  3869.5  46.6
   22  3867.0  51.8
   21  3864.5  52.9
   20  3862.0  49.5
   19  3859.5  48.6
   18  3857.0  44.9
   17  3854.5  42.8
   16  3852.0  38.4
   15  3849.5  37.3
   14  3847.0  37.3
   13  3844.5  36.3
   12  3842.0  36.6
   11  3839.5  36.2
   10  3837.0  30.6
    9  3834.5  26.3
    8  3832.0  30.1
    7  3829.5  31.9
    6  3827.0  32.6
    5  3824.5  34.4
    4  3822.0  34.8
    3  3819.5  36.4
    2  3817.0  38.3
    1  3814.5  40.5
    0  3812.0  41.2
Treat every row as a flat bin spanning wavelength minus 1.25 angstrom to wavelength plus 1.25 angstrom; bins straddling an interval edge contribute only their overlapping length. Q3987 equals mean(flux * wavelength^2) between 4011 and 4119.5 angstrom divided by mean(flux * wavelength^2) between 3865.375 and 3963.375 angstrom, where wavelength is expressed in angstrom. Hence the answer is 1.16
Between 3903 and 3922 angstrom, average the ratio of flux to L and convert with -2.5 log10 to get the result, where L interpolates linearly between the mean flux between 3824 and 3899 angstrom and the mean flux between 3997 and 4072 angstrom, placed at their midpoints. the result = -0.09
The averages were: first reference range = 38.7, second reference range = 45.7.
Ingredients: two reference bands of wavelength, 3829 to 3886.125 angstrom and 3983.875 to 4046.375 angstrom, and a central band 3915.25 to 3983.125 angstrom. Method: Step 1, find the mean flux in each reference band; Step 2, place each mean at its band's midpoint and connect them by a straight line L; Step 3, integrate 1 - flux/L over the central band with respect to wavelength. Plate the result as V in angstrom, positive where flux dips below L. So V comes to 7.4 angstrom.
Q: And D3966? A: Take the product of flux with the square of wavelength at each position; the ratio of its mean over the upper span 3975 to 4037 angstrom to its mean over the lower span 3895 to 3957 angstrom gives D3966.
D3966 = 1.14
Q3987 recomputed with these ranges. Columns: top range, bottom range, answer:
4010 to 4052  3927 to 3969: 1.27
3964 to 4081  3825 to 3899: 1.23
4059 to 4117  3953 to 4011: 1.06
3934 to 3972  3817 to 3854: 1.15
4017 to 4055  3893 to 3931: 1.16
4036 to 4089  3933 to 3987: 1.27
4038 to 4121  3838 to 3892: 1.16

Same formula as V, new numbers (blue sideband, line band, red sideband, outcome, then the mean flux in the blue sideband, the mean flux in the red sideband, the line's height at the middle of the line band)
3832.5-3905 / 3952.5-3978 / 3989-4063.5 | 4.3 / 39.7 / 46.1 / 43.7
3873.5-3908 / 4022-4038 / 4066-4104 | -1.2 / 38.5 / 40.5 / 39.9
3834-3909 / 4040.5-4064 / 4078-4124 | -4.1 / 40.1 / 40.4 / 40.3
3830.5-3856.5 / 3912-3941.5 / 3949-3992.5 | -2.2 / 35.4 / 38.6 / 37.5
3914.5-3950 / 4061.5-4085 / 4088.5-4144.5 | -1.5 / 40.3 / 41.2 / 41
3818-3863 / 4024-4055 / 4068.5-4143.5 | -3.9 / 36.9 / 41.8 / 40.5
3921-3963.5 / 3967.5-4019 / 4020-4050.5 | 0.4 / 39.3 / 45.7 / 42.8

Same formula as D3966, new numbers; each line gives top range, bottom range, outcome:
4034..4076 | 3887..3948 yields 1.23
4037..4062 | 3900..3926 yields 1.17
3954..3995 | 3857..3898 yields 1.00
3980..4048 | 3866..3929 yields 1.17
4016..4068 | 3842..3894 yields 1.22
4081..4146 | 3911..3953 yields 1.14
